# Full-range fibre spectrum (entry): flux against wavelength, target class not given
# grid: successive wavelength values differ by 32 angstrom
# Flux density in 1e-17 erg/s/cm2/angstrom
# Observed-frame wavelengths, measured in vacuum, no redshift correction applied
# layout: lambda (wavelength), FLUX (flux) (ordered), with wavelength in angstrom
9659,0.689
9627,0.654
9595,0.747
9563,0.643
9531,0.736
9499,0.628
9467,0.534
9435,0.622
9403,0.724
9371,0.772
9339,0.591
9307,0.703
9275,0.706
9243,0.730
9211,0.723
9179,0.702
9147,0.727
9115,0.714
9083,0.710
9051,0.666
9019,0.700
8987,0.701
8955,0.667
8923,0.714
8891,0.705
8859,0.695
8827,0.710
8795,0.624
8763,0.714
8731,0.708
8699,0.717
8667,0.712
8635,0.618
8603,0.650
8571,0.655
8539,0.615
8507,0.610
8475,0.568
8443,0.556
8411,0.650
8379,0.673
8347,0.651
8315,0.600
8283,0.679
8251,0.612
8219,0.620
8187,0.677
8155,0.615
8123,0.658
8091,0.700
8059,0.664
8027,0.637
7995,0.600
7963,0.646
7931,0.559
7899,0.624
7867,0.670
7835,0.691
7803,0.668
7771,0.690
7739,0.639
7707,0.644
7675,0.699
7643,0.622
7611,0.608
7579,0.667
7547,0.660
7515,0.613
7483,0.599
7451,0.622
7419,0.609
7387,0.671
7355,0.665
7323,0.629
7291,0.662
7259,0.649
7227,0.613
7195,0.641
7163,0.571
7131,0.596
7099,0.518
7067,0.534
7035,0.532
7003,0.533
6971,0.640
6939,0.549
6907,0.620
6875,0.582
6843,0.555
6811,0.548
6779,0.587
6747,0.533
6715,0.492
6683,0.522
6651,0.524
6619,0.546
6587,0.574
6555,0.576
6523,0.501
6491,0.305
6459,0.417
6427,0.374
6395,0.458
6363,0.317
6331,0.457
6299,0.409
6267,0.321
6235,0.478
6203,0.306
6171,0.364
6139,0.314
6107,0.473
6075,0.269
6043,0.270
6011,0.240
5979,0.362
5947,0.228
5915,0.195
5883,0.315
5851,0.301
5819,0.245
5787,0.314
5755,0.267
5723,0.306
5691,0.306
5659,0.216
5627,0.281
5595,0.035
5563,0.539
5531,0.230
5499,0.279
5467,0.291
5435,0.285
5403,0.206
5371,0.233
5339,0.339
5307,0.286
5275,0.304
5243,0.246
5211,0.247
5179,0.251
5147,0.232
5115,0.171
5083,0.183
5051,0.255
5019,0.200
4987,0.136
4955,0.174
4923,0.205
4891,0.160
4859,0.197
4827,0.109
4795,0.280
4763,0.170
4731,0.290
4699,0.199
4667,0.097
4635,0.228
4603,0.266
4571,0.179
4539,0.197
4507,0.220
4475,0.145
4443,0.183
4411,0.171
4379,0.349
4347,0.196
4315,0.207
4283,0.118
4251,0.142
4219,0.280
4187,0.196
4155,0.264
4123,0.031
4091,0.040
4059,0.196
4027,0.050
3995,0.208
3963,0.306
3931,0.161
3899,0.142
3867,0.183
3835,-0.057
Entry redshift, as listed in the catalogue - 0.64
